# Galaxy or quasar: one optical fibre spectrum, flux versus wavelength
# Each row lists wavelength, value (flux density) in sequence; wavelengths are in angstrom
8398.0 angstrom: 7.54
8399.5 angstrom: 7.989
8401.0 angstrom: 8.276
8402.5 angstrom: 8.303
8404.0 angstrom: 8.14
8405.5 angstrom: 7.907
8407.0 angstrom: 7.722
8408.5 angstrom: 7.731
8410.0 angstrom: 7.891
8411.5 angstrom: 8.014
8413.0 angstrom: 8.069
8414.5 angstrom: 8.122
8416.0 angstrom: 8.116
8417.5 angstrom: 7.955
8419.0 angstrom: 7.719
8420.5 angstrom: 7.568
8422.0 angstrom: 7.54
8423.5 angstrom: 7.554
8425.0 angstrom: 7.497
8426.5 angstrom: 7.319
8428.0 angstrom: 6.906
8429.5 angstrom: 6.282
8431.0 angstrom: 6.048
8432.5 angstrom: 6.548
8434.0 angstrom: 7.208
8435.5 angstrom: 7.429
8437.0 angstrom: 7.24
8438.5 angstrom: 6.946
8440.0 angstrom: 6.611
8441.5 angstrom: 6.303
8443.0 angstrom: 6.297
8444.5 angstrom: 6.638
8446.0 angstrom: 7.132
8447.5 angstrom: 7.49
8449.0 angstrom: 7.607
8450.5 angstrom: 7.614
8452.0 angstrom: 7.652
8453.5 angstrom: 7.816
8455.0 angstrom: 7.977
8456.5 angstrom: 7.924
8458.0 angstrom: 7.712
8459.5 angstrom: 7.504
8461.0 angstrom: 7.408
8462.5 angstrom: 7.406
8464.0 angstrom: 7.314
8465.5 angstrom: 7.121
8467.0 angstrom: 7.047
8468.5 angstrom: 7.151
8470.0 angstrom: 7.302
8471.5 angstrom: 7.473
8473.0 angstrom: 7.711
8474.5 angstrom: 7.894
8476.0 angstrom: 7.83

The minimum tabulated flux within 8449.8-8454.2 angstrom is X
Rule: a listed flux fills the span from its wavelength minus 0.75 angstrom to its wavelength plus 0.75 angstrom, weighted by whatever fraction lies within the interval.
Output 7.614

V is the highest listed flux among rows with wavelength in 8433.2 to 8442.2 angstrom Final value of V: 7.429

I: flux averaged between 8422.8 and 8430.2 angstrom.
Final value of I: 7.11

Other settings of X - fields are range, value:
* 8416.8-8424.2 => 7.54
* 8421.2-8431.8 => 6.048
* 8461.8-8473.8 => 7.047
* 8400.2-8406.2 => 7.907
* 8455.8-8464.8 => 7.314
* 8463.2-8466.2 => 7.121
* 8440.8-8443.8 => 6.297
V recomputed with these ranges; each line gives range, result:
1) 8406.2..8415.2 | 8.122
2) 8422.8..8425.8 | 7.554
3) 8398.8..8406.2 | 8.303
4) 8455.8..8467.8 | 7.924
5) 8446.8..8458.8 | 7.977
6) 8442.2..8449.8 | 7.607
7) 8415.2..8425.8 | 8.116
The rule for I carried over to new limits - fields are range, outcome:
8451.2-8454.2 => 7.73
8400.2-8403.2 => 8.28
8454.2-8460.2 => 7.78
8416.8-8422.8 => 7.69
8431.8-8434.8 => 6.89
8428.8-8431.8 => 6.17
